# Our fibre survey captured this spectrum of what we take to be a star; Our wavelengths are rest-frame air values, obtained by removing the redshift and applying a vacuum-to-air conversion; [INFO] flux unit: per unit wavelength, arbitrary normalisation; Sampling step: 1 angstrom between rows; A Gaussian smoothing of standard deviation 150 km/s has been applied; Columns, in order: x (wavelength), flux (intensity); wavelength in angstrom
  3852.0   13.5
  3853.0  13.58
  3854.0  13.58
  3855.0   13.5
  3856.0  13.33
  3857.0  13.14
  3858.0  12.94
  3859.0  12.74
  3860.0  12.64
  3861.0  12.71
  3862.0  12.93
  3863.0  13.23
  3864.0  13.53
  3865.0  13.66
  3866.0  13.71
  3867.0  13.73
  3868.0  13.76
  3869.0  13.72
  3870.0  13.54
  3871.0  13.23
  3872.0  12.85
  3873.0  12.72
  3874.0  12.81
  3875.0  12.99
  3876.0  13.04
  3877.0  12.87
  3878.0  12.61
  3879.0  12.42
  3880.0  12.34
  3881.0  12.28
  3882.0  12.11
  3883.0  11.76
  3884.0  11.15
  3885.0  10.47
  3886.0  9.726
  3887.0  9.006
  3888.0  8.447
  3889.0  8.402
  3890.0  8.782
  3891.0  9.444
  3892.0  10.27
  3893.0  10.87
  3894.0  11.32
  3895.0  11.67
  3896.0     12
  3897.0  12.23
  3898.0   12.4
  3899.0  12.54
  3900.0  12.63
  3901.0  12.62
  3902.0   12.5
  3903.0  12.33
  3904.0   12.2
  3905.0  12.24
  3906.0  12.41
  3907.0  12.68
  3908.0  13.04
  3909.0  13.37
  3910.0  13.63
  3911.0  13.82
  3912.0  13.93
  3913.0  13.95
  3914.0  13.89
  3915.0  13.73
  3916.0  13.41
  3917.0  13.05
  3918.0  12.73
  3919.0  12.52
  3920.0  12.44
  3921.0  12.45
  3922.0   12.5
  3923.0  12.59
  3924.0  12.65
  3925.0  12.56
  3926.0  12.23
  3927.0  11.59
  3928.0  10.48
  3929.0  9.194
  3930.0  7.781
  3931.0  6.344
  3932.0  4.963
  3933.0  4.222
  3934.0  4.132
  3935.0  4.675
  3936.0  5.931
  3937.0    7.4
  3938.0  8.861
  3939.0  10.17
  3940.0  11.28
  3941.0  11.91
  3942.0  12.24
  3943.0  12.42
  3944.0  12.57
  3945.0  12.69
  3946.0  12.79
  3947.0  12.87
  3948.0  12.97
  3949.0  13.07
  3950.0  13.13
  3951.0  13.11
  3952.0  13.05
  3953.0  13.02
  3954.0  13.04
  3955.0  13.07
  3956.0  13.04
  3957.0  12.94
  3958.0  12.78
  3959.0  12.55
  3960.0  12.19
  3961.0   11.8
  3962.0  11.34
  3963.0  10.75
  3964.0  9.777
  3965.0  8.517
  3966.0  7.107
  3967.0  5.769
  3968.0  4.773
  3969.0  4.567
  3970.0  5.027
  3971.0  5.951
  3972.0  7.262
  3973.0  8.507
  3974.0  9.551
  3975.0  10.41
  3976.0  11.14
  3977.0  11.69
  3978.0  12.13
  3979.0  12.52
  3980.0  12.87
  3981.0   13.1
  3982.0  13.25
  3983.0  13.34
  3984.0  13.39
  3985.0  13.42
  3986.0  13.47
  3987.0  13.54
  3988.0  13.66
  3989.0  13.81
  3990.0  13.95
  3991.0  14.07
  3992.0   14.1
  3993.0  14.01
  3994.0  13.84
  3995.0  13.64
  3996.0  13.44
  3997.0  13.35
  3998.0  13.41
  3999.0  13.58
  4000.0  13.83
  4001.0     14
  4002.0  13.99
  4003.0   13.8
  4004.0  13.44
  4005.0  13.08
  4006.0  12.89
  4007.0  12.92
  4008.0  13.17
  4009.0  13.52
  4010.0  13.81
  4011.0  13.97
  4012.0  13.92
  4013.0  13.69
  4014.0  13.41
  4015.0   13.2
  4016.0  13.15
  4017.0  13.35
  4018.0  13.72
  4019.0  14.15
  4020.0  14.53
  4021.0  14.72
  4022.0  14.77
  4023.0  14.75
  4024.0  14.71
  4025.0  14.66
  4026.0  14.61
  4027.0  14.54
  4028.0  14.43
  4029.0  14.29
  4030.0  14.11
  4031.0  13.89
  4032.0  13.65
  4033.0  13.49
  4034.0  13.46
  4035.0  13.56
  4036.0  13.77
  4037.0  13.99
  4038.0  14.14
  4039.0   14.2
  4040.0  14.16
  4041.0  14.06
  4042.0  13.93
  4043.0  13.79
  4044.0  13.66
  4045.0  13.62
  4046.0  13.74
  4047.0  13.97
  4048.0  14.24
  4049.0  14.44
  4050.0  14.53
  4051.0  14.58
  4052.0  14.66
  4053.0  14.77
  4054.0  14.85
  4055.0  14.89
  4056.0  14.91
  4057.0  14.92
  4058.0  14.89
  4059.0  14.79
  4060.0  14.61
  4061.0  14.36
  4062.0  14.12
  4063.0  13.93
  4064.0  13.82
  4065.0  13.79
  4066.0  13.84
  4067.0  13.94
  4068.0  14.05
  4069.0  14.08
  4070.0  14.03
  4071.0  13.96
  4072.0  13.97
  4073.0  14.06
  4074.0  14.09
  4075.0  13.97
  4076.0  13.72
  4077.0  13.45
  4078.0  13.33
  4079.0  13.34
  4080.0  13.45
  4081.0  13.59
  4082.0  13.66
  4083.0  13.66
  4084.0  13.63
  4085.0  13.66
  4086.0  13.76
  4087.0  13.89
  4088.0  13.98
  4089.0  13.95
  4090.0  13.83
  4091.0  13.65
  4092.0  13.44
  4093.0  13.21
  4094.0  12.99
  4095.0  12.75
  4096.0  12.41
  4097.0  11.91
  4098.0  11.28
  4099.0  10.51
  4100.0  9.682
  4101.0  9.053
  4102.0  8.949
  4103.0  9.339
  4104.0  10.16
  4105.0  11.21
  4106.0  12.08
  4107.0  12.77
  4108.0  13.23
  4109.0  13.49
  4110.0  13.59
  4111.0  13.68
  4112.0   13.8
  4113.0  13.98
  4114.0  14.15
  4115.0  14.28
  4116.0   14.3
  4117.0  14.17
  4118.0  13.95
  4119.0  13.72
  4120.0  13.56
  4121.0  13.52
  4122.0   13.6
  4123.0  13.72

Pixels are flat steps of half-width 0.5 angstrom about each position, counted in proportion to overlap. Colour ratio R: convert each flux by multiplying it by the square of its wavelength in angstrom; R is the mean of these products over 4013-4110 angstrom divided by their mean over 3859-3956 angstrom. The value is 1.25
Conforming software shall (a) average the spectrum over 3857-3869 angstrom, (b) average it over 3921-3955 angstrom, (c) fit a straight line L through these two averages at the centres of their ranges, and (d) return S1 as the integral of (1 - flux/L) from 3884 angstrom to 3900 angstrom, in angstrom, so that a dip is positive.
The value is 2.1 angstrom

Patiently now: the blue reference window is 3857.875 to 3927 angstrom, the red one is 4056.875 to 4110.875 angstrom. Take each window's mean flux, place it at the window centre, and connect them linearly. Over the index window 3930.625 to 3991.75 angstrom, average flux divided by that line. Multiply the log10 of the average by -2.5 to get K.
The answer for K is 0.18 mag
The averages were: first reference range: 12.4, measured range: 10.7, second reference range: 13.1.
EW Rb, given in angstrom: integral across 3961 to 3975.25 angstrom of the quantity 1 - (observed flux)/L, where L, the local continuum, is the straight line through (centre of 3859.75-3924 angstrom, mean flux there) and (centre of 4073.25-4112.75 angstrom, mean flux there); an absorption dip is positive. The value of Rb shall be 5.2 angstrom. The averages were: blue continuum 12.4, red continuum 12.7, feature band 7.9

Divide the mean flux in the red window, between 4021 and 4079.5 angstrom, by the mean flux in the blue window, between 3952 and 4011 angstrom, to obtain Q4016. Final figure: 1.19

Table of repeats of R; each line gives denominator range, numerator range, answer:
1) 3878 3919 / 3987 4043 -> 1.23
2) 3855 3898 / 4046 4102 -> 1.24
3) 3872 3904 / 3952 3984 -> 0.95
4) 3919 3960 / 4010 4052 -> 1.34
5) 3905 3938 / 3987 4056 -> 1.34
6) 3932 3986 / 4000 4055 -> 1.37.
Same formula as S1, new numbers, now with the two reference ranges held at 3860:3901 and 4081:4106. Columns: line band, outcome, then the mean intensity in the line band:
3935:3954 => 1.0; 11.5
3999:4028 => -4.0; 13.9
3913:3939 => 4.1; 10.2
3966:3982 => 4.0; 9.09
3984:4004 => -2.6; 13.7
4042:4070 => -4.6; 14.3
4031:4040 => -1.2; 13.8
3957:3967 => 1.2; 10.6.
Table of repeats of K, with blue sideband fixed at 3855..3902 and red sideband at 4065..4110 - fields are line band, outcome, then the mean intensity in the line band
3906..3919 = -0.09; 13.4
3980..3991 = -0.08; 13.5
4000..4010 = -0.07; 13.5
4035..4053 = -0.11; 14.1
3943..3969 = 0.09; 11.4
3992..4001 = -0.09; 13.7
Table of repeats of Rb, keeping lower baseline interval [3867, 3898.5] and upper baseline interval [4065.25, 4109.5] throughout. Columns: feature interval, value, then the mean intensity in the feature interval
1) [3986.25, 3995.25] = -1.11 angstrom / 13.8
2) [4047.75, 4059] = -1.79 angstrom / 14.7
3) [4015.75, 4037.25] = -2.72 angstrom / 14.1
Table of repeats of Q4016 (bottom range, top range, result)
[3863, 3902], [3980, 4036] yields 1.15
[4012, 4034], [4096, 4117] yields 0.86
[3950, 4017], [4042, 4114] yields 1.11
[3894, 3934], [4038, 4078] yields 1.20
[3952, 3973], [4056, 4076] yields 1.44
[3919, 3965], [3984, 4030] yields 1.26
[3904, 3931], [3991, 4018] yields 1.10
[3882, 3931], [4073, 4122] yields 1.10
